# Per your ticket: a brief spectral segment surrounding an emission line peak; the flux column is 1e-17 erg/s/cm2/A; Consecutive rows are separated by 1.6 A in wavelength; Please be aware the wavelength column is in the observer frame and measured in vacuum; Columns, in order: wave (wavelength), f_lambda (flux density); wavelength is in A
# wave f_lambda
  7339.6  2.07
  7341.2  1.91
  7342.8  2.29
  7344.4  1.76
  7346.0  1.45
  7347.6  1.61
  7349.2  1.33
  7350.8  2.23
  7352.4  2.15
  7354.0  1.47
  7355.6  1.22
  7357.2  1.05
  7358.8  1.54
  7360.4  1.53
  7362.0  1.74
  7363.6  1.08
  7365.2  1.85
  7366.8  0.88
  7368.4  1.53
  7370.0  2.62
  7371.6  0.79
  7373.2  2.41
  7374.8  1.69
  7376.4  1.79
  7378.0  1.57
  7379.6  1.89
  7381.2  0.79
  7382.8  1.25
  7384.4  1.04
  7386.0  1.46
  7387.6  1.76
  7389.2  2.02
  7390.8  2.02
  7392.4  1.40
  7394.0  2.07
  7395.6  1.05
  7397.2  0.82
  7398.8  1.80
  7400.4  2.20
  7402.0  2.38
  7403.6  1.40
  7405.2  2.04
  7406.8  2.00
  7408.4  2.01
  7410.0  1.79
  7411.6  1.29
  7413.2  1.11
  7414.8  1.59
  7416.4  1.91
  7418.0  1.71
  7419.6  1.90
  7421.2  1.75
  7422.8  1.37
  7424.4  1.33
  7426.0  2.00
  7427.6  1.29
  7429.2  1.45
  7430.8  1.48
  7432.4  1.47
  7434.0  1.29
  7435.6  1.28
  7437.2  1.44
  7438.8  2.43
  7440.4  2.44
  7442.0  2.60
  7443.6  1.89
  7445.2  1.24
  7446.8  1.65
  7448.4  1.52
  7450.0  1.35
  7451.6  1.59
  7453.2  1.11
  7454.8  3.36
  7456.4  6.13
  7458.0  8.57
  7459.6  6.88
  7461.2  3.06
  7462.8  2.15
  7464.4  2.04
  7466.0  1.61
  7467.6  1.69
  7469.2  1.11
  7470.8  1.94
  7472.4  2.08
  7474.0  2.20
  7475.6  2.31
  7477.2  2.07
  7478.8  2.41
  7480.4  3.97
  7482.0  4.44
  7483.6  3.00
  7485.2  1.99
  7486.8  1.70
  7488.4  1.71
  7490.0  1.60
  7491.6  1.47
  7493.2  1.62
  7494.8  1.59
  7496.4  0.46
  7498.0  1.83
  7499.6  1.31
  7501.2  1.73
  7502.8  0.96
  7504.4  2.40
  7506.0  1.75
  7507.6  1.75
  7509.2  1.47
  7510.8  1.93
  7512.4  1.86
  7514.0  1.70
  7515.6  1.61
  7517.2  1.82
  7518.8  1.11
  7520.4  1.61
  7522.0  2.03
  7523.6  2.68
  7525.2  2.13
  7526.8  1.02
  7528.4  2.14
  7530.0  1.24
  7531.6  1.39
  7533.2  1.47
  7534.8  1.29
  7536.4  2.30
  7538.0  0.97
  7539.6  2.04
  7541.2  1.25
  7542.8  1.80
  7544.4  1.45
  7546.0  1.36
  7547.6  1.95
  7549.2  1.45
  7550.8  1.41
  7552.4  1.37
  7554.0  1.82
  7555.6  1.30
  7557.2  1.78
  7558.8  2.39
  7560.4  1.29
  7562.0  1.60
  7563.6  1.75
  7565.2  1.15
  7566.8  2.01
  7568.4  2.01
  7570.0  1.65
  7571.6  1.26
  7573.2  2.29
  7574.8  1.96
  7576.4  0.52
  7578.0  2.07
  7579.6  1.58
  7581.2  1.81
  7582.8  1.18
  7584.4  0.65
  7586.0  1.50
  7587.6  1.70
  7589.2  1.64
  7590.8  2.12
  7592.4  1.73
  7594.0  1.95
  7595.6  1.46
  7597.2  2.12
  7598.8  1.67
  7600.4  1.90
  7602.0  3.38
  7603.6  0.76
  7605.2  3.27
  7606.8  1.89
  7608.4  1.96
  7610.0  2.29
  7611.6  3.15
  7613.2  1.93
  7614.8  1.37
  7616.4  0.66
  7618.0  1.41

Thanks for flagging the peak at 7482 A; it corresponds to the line [N II] 6583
